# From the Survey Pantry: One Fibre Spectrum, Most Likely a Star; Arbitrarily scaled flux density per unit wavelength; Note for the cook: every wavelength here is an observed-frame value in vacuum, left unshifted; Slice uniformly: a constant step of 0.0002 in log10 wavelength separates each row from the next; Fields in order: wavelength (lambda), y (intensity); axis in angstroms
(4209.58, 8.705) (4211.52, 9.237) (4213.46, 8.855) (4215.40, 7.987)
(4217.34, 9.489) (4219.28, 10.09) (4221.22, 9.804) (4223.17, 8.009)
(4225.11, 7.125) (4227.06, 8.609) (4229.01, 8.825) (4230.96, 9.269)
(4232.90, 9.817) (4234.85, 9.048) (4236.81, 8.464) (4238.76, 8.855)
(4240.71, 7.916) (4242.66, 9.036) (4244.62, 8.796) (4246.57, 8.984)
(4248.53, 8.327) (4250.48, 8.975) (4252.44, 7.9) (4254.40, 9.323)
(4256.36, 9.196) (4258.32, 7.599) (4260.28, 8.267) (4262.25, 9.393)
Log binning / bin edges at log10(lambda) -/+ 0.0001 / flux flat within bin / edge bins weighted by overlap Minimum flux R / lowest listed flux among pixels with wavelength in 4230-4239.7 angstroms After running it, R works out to 8.464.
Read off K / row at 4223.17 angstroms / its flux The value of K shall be 8.009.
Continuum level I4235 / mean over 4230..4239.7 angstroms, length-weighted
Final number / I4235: 9.09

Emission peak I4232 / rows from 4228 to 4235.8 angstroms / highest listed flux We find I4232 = 9.817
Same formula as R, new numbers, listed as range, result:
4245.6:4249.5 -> 8.327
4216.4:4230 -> 7.125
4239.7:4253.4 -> 7.9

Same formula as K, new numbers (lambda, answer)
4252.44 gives 7.9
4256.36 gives 9.196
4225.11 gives 7.125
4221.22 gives 9.804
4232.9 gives 9.817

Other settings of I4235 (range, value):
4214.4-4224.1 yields 9.08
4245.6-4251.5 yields 8.76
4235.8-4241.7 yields 8.41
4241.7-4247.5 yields 8.94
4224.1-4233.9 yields 8.73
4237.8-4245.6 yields 8.66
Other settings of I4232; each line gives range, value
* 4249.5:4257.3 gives 9.323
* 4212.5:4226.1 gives 10.09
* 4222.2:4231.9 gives 9.269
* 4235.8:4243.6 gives 9.036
